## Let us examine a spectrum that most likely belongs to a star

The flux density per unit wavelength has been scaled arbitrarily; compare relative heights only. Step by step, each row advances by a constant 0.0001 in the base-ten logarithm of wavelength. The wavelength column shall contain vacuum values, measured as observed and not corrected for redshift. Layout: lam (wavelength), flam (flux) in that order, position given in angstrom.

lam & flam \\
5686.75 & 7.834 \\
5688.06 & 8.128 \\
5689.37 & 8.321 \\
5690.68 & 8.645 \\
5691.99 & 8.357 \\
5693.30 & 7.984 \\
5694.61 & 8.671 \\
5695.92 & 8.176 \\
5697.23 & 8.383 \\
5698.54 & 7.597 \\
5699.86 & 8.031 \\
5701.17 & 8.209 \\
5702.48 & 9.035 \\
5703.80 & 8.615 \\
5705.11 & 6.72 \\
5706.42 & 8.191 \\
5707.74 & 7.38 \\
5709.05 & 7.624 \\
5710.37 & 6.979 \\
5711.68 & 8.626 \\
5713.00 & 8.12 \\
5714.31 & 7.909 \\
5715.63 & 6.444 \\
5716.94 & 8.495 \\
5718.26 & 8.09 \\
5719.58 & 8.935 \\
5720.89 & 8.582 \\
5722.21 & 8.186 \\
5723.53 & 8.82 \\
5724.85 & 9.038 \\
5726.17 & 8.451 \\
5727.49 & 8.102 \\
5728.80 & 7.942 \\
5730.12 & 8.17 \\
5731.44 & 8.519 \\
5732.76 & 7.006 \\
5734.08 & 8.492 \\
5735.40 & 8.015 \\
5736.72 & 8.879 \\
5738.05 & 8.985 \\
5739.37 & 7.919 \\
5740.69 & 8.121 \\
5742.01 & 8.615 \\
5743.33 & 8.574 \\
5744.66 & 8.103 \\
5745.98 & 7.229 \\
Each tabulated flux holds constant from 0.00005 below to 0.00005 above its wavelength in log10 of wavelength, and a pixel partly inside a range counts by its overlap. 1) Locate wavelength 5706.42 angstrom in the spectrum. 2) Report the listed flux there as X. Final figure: 8.191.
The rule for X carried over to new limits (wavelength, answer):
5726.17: 8.451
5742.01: 8.615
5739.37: 7.919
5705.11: 6.72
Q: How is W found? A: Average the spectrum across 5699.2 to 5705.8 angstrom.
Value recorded 8.12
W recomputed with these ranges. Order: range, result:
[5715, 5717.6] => 7.49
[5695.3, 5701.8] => 8.08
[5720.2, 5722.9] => 8.4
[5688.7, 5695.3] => 8.4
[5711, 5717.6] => 7.92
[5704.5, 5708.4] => 7.44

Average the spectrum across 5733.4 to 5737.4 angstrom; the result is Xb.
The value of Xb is 8.44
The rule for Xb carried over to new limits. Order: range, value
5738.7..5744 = 8.31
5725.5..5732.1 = 8.24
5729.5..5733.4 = 7.9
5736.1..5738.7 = 8.9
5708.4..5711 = 7.29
